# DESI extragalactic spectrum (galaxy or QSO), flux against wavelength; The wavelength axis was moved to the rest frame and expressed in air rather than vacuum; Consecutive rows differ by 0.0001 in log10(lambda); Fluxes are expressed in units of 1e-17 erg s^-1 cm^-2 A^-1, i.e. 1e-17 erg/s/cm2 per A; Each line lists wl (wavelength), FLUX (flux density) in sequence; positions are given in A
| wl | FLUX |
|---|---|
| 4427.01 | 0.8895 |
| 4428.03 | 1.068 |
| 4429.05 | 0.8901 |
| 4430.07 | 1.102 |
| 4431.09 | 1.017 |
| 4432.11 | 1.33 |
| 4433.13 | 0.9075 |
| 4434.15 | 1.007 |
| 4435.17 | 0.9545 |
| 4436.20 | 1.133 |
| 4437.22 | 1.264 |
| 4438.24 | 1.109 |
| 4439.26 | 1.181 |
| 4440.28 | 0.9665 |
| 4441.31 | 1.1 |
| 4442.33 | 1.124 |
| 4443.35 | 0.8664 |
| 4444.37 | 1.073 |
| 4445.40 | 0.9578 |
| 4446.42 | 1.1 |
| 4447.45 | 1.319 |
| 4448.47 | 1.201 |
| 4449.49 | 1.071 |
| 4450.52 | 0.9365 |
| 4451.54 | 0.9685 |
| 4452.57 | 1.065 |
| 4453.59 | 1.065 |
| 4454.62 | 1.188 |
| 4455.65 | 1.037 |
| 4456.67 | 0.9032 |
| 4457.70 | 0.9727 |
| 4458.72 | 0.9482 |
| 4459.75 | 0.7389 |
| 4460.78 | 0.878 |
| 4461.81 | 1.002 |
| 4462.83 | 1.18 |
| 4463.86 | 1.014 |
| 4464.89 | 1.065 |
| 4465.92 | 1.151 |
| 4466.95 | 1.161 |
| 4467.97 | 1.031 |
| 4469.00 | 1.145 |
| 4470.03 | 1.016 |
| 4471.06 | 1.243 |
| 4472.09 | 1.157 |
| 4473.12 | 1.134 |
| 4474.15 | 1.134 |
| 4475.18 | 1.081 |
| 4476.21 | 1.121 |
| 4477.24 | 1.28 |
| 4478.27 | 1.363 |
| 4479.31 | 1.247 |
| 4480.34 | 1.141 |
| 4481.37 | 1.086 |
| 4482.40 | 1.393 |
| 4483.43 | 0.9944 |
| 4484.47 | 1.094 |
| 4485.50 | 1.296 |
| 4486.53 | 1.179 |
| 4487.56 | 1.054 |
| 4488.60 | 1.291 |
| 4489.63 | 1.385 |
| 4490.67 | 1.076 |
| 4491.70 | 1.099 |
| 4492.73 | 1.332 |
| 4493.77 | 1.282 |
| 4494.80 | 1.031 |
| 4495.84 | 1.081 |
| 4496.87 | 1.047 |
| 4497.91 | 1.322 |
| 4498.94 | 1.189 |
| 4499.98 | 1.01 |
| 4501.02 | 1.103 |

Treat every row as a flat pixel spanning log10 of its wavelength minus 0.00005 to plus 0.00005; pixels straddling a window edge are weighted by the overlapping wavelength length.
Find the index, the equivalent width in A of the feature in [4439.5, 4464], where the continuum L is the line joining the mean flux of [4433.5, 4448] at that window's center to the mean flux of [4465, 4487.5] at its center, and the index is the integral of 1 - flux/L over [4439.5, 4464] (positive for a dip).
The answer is 1.7 A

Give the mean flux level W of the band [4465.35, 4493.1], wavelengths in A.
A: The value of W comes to 1.17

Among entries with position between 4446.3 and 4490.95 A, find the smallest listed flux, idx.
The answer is 0.7389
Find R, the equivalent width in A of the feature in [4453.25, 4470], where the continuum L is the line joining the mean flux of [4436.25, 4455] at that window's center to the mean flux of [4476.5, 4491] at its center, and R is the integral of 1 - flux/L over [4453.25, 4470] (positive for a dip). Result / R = 1.6 A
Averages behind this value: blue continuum 1.09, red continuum 1.21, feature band 1.03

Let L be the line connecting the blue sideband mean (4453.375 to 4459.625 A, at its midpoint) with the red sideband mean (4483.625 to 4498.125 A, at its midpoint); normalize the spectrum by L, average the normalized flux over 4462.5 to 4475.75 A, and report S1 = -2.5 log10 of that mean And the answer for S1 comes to -0.05 mag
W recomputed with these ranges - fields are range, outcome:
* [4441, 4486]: 1.09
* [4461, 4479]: 1.13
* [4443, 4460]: 1.03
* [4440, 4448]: 1.07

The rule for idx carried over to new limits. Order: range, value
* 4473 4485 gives 0.9944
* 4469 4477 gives 1.016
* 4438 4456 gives 0.8664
